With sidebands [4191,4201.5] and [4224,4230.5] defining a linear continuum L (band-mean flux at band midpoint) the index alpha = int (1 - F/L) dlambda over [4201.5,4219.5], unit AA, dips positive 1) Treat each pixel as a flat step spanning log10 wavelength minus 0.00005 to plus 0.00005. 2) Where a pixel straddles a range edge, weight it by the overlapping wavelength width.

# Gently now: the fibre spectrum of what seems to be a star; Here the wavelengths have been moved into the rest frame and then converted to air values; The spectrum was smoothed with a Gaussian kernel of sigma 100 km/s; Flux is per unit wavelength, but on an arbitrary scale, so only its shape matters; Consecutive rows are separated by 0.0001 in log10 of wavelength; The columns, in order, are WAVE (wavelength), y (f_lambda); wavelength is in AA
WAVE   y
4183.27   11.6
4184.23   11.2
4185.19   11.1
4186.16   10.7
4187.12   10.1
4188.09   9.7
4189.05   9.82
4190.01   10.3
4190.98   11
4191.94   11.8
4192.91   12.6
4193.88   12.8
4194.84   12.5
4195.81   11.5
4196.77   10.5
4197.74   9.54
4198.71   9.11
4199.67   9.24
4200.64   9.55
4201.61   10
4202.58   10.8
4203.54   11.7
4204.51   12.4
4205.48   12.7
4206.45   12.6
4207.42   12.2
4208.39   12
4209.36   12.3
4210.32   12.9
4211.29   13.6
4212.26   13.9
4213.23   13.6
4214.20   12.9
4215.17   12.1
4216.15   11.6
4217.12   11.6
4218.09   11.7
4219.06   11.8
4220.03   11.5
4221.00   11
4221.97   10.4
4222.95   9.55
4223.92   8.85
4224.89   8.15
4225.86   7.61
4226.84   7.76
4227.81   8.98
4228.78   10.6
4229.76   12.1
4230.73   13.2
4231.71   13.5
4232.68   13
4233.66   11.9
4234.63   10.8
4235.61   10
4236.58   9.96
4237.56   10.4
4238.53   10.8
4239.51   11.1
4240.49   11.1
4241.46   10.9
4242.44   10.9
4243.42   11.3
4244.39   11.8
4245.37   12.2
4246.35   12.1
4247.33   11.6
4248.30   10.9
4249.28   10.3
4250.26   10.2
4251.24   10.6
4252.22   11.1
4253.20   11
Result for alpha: -3.7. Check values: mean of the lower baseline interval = 10.9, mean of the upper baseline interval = 9.34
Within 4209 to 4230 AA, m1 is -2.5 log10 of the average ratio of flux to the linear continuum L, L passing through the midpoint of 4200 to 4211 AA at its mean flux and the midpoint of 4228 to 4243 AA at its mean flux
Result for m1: 0.043 mag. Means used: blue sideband 11.7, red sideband 11.3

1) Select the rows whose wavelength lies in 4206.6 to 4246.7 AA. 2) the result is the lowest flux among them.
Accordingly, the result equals 7.61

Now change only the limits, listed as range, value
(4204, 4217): 11.6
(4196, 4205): 9.11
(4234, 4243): 9.96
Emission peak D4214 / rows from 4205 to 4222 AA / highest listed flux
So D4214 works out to 13.9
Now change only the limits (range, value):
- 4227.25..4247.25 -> 13.5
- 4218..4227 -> 11.8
